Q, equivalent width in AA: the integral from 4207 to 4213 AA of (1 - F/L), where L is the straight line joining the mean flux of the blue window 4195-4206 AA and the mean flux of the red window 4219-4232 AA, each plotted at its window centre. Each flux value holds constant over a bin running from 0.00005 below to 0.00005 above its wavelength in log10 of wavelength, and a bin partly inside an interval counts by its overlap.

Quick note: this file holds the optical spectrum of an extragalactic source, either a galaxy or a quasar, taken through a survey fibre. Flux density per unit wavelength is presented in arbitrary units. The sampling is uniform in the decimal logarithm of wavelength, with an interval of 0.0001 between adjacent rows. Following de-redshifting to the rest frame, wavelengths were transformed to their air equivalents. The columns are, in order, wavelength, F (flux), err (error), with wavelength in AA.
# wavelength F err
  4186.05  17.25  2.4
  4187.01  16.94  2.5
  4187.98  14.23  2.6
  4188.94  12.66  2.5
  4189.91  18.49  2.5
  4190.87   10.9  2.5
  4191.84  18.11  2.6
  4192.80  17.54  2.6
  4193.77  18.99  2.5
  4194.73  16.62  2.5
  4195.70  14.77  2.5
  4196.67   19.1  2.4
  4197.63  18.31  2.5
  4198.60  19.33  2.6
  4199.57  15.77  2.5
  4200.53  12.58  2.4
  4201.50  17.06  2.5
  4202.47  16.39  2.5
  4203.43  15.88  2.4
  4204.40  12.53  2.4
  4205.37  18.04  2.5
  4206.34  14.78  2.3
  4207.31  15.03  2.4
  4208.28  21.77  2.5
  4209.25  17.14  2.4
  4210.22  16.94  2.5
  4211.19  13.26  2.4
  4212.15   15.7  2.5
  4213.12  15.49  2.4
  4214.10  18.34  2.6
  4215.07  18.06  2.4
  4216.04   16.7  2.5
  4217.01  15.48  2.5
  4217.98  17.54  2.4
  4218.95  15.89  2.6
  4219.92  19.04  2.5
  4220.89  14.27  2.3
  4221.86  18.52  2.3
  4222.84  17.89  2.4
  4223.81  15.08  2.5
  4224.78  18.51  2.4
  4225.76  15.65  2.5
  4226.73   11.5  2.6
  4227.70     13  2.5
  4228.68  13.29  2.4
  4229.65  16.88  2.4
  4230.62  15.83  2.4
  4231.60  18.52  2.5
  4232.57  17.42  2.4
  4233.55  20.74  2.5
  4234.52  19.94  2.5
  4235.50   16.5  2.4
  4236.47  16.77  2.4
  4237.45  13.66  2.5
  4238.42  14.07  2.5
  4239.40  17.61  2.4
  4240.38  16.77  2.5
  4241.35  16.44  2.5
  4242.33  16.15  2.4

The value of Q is -0.2 AA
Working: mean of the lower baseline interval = 16.3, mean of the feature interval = 16.6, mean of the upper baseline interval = 16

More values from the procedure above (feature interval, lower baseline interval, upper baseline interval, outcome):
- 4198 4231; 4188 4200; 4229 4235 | 2.4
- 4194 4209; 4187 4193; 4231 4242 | -0.8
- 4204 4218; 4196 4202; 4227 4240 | 0.3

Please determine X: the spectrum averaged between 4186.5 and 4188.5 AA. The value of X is 15.6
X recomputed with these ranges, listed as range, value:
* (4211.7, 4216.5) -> 16.8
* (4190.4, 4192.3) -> 14.4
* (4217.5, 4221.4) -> 16.7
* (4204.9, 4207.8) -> 15.9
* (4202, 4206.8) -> 15.5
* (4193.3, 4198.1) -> 17.6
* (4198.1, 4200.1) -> 17.4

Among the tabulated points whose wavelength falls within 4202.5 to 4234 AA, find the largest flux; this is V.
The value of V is 21.77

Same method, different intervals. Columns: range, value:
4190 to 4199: 19.33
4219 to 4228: 19.04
